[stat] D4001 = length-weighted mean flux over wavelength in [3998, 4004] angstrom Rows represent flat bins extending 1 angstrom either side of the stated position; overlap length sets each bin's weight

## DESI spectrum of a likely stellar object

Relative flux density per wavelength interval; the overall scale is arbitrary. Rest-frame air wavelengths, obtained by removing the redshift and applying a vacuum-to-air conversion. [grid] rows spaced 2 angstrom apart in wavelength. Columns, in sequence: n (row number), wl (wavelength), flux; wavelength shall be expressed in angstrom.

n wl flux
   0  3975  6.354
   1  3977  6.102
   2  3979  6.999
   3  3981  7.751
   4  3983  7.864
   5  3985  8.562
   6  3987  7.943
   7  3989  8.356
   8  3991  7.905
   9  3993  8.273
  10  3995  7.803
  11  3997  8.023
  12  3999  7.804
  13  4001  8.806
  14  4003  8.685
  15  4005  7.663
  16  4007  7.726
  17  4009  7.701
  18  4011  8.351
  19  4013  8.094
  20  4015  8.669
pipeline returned 8.43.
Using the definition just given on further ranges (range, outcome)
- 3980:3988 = 8.03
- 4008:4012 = 8.03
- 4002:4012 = 8.03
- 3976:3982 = 6.95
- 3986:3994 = 8.12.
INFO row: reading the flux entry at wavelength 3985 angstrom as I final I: 8.562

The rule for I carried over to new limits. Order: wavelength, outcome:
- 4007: 7.726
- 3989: 8.356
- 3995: 7.803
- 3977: 6.102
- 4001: 8.806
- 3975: 6.354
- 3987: 7.943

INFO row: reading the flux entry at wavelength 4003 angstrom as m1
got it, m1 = 8.685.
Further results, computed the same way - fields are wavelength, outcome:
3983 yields 7.864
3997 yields 8.023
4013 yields 8.094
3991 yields 7.905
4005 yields 7.663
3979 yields 6.999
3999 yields 7.804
